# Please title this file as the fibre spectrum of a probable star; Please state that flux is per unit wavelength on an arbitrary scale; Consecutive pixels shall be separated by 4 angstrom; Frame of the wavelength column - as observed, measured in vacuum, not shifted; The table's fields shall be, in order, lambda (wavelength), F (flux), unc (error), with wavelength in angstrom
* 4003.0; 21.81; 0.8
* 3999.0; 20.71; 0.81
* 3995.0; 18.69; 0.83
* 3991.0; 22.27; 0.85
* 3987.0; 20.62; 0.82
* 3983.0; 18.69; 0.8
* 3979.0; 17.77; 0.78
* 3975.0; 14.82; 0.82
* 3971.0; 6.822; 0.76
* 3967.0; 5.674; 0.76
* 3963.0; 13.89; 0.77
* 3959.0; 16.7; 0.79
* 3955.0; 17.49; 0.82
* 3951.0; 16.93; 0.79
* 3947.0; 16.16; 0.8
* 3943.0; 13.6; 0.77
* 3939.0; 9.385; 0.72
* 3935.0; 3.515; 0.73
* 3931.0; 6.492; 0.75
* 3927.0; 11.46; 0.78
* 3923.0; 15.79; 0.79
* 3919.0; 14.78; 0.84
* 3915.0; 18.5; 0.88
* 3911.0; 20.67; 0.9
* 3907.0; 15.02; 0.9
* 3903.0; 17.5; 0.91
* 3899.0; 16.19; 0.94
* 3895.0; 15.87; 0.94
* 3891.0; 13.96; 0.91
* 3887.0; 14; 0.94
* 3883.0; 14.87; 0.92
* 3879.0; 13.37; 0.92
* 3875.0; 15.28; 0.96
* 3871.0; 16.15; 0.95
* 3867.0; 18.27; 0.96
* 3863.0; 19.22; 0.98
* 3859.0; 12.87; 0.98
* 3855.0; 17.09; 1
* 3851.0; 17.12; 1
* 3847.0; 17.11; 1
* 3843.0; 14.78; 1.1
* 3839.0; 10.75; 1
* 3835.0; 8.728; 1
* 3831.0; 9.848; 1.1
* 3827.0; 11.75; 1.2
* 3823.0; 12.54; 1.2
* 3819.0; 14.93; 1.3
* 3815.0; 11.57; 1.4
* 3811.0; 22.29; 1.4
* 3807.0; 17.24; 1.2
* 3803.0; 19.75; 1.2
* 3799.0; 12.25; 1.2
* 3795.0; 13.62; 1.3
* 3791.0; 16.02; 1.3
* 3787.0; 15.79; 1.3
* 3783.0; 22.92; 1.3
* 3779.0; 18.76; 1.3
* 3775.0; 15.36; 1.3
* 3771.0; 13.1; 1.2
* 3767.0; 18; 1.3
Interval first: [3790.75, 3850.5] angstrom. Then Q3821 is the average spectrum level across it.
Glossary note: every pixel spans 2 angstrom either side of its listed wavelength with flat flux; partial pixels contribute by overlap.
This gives 14.2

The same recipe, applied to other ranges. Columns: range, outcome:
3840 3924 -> 16.1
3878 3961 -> 14.4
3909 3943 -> 12.6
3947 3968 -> 14.7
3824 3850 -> 12.4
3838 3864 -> 15.6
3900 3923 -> 17.1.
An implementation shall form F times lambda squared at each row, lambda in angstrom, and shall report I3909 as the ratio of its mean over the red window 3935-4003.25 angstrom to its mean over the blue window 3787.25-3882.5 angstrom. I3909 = 1.11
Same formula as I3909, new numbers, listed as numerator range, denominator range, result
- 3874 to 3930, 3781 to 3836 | 1.07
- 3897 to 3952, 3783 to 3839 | 1.02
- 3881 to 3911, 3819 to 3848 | 1.33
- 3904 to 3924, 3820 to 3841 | 1.63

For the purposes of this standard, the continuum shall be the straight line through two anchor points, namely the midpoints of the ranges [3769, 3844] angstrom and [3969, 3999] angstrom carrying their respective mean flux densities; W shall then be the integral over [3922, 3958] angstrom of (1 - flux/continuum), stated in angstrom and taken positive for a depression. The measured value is 9.5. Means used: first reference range 14.8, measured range 12.3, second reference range 17.3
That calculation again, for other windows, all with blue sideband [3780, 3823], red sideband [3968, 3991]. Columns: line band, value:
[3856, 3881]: 0.5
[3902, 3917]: -1.7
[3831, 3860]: 4.5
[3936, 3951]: 2.9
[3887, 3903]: 0.7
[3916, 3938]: 7.3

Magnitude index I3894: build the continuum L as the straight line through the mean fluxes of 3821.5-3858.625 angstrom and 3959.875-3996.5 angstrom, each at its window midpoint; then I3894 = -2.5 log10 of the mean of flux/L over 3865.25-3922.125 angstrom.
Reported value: -0.14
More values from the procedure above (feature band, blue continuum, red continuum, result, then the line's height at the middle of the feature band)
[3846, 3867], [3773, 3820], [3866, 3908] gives -0.06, 15.9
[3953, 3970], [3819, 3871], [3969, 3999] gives 0.27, 16.8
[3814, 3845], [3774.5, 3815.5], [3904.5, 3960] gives 0.35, 16.3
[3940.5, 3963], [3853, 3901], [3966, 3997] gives 0.00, 15.9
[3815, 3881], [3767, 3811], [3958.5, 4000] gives 0.16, 16.5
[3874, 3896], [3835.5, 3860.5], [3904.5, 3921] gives 0.12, 16.1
